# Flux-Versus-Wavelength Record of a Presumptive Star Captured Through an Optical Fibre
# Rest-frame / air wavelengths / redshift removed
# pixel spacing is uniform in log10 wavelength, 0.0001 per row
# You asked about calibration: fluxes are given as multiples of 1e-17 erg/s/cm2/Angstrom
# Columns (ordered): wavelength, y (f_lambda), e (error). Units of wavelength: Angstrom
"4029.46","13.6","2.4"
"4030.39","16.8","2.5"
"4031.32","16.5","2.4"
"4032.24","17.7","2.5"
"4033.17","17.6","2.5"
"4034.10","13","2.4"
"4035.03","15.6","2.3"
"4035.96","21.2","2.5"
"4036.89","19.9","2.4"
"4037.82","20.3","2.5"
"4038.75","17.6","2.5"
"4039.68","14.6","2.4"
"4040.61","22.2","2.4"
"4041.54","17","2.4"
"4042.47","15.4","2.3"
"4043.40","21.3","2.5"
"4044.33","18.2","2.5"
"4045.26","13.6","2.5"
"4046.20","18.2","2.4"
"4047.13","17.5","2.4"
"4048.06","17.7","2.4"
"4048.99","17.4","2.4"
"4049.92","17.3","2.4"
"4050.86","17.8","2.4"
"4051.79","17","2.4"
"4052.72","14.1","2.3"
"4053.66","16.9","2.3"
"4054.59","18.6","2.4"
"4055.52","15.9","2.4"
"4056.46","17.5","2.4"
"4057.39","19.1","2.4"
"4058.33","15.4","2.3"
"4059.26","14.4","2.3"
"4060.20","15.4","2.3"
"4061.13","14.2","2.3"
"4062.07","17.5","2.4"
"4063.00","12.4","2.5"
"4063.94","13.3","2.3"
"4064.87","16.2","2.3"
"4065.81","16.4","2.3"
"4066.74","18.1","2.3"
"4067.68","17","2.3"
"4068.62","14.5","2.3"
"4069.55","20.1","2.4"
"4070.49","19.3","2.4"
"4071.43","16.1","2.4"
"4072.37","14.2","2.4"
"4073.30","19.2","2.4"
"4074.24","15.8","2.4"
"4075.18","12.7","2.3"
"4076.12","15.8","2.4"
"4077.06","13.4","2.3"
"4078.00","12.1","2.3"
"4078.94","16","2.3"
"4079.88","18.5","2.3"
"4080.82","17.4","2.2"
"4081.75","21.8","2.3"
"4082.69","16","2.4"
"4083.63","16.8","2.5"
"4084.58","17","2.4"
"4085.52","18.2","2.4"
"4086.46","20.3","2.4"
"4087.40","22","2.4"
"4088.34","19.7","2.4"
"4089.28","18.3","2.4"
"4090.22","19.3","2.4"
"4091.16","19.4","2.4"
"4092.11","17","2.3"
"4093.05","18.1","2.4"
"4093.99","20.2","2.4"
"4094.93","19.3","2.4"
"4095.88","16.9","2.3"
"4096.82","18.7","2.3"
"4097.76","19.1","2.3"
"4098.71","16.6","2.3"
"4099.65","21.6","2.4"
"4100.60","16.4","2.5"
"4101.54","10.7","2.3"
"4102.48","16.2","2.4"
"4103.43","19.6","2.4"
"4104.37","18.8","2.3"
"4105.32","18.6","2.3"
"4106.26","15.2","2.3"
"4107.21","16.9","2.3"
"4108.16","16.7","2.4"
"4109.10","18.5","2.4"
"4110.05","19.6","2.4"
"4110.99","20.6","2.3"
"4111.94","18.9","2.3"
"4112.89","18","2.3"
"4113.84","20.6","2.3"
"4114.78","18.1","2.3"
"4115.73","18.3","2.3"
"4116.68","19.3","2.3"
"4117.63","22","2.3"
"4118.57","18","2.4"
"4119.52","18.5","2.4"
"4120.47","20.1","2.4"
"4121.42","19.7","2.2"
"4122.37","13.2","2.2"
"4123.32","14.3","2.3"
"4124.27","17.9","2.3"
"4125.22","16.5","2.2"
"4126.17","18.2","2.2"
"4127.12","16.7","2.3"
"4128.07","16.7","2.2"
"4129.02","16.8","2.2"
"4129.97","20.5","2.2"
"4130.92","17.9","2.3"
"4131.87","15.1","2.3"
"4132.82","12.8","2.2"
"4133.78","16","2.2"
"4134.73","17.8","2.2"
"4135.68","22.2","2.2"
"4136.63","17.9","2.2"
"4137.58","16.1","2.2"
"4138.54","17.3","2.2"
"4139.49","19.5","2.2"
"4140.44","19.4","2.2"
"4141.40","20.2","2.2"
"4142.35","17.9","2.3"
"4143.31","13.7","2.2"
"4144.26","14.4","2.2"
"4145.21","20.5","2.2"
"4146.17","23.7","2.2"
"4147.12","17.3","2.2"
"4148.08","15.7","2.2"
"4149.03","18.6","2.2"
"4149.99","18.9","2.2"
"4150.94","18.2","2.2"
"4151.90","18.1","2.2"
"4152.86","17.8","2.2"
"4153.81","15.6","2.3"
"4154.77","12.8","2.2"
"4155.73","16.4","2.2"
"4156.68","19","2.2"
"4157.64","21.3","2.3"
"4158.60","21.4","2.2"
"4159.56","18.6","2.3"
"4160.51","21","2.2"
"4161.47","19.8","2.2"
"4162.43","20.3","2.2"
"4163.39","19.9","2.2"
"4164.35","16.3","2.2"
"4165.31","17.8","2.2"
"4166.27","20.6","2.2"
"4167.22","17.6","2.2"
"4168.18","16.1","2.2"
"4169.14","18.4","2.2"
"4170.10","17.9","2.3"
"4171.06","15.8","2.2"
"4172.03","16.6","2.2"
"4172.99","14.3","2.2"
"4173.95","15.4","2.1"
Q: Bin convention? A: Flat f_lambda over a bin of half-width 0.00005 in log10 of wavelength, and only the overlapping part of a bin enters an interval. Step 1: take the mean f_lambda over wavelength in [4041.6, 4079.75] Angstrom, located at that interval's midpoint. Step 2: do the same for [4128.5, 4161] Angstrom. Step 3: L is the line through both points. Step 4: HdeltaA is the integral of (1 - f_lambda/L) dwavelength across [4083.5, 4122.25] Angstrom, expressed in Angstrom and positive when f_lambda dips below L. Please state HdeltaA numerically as -2.93 Angstrom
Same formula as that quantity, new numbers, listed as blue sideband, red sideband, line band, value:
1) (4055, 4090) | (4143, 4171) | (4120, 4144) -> 0.56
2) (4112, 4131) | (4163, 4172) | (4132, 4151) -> 0.09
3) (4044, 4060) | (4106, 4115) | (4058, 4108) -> 1.68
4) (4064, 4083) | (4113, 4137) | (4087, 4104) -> -1.23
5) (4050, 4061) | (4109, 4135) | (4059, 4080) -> 1.32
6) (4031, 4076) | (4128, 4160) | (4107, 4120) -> -1.03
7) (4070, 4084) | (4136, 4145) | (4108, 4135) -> -1.04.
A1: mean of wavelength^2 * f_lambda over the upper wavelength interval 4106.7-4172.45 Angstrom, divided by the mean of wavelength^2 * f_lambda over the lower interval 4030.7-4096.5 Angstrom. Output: 1.1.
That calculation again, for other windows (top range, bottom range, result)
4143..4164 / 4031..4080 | 1.15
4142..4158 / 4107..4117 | 0.96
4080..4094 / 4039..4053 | 1.10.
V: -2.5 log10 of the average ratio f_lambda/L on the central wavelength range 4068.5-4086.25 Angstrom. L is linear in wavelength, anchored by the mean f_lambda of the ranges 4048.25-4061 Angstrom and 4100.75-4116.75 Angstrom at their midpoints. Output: 0.031 mag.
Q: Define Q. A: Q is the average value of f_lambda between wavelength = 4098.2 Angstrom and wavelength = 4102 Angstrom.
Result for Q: 16.3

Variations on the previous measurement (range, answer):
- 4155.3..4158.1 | 19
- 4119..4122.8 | 17.9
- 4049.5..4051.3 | 17.5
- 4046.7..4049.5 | 17.6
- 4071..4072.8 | 15.1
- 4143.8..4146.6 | 19.5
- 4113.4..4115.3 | 19.4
